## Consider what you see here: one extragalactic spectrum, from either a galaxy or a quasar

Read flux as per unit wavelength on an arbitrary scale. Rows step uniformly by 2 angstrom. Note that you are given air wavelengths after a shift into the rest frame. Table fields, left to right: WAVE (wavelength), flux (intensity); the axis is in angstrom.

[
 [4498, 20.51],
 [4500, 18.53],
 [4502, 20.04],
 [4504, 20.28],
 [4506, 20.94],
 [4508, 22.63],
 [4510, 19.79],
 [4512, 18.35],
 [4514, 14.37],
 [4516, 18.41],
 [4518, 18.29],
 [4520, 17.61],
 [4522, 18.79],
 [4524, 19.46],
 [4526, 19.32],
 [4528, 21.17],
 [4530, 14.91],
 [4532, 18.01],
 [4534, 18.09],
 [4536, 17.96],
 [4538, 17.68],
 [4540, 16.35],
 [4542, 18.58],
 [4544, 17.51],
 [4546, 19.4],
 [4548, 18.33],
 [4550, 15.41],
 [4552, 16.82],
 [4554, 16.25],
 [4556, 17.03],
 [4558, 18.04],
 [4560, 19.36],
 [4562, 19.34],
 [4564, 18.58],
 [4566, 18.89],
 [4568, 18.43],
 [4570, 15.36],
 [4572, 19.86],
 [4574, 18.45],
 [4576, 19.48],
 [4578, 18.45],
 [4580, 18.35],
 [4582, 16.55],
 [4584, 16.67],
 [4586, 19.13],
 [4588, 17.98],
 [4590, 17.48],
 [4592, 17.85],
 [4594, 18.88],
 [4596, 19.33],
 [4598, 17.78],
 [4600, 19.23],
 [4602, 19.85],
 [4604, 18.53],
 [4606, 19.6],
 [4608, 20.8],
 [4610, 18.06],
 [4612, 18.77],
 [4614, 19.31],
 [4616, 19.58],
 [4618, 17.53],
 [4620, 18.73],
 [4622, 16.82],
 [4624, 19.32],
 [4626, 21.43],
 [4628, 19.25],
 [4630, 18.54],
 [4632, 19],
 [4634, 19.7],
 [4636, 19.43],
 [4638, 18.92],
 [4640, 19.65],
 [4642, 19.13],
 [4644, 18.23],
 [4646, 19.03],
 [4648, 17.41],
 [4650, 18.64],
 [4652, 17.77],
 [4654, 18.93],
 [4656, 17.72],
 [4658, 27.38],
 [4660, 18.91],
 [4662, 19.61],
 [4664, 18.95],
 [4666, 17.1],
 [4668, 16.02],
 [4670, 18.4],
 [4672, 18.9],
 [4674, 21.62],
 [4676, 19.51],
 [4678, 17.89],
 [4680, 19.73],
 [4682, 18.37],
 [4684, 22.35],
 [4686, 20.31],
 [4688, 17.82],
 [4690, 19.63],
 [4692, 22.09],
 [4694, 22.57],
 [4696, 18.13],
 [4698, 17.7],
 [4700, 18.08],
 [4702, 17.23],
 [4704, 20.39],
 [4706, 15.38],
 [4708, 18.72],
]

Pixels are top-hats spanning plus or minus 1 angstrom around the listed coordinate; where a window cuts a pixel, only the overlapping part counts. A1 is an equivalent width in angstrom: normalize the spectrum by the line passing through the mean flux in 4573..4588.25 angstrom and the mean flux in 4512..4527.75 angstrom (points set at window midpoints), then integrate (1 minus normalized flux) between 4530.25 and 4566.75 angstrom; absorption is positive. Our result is 0.8 angstrom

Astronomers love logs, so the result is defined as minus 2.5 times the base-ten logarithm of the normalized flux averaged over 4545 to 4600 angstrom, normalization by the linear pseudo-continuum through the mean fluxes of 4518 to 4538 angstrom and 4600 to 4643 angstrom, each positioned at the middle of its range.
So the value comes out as 0.038 mag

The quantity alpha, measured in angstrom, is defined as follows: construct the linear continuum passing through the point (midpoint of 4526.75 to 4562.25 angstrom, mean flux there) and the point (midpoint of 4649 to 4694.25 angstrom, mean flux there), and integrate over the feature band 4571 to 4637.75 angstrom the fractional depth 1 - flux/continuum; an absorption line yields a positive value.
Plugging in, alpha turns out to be -0.7 angstrom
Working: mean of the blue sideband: 17.8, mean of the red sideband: 19.5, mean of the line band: 18.8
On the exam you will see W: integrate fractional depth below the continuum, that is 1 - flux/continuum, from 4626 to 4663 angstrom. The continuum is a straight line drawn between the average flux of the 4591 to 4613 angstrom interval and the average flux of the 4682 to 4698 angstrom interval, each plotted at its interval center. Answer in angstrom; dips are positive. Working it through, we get 0.33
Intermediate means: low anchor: 19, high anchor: 20.1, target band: 19.3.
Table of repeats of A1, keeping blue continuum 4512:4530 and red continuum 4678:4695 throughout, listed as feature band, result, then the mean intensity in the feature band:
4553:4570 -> 0.6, 18.1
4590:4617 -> 0.3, 19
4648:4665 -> 0.2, 19.6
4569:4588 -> 0.9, 18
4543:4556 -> 0.9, 17.3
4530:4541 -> 0.6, 17.4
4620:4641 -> 0.4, 19.2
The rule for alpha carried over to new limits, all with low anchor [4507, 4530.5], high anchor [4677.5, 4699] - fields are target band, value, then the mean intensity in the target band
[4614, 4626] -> 0.4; 18.7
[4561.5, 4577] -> 0.4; 18.5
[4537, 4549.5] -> 0.6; 17.9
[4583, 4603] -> 0.8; 18.4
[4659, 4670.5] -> 0.8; 18.2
